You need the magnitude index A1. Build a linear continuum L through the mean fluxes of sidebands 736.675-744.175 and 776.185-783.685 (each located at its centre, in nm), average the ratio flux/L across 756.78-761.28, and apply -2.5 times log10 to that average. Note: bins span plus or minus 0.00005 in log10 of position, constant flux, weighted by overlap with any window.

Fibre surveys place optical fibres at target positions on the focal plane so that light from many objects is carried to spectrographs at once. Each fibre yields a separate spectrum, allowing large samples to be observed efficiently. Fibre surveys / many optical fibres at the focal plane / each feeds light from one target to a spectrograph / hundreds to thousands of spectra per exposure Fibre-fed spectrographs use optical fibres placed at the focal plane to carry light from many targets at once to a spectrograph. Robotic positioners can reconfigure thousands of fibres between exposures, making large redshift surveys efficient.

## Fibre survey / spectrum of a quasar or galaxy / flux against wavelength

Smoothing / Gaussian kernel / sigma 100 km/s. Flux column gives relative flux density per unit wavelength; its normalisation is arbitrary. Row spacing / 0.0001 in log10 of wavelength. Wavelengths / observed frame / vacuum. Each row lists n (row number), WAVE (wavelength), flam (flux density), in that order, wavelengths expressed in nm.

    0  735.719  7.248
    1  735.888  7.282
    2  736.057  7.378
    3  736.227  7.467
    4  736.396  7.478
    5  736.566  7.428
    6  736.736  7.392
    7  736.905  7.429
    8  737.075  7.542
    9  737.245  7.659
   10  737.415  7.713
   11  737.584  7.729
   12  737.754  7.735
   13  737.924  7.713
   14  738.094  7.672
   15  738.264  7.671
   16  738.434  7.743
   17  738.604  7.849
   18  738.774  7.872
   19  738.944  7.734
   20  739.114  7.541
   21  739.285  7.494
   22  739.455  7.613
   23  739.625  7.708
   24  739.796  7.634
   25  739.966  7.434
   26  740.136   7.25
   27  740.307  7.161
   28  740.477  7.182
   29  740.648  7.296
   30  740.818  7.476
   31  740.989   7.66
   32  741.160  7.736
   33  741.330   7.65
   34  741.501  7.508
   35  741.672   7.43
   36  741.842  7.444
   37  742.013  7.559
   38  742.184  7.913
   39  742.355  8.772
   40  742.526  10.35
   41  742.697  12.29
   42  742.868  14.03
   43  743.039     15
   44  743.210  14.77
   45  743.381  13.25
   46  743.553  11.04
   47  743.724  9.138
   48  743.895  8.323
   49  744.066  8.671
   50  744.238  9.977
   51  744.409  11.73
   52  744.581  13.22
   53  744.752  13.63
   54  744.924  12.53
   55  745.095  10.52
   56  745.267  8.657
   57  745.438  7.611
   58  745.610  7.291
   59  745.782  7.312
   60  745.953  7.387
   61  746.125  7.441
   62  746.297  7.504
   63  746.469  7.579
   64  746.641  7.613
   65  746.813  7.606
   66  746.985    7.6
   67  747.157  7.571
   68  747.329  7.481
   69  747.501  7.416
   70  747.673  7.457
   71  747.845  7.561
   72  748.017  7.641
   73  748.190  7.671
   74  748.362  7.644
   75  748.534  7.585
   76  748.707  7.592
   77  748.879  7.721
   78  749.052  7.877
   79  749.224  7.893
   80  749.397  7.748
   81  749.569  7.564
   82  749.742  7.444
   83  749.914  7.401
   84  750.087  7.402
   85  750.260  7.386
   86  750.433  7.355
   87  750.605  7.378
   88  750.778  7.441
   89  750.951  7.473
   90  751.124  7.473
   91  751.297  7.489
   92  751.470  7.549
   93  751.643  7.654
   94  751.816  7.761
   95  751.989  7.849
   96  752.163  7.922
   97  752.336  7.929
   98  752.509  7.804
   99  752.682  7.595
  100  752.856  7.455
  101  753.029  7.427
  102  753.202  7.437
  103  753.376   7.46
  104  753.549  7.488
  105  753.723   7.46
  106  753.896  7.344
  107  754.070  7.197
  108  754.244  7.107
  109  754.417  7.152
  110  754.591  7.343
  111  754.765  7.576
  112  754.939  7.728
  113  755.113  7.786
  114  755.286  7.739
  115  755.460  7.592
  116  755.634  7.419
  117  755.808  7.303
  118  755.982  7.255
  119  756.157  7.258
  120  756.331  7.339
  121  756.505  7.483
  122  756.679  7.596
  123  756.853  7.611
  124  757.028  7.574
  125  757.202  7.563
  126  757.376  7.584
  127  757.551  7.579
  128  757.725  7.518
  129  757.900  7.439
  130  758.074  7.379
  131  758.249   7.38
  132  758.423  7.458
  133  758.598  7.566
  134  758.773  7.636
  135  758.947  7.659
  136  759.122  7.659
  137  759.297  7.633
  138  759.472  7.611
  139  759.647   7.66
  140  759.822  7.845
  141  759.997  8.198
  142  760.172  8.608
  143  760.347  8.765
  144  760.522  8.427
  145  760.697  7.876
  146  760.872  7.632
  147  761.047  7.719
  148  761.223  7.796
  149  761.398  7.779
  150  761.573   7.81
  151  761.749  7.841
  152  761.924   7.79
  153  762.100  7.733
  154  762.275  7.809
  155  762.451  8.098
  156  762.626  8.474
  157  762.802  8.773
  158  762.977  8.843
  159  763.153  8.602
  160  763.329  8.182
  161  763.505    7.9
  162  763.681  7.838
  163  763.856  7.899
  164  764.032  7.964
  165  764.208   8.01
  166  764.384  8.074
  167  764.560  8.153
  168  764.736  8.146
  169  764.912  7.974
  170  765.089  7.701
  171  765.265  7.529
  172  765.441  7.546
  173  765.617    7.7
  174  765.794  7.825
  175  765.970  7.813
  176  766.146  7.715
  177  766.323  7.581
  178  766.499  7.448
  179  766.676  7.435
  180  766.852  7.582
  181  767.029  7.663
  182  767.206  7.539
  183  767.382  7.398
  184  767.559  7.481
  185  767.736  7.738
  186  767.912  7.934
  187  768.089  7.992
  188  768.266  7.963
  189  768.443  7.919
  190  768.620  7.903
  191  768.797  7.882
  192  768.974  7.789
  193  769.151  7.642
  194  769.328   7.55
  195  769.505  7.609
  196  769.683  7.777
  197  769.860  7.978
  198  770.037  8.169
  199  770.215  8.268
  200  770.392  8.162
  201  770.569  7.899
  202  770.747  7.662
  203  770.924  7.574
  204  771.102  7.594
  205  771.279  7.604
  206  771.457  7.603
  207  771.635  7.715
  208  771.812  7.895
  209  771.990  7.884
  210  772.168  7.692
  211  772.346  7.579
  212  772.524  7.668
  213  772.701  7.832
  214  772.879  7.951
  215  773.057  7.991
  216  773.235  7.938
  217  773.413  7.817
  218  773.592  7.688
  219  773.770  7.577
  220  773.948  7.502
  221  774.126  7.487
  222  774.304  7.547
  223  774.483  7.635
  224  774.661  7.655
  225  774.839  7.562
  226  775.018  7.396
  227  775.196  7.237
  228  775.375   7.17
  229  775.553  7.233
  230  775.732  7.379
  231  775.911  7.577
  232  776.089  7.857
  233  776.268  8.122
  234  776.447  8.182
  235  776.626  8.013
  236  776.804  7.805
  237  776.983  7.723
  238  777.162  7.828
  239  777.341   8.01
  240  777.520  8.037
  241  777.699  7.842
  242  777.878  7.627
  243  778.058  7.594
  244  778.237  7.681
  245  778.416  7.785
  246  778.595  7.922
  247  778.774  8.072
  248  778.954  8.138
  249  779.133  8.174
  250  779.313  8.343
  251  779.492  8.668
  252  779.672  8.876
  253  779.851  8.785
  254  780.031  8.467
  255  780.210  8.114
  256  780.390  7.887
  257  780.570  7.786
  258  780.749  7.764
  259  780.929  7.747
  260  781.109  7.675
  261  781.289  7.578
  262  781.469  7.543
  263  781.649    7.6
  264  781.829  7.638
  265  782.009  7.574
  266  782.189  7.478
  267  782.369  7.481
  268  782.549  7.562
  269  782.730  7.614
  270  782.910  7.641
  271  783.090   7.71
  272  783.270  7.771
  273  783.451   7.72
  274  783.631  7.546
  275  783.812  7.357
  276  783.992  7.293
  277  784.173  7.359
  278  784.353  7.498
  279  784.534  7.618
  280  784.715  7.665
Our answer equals 0.07 mag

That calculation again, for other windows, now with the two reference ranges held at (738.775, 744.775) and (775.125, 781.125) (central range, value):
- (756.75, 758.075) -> 0.150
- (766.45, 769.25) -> 0.078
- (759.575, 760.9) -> 0.052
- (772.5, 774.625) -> 0.050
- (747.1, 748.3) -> 0.192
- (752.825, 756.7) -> 0.178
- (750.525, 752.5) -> 0.162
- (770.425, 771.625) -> 0.067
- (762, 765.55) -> 0.049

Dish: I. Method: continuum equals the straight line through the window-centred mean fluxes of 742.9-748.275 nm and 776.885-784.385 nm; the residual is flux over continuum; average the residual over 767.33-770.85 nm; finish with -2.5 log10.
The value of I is 0.065 mag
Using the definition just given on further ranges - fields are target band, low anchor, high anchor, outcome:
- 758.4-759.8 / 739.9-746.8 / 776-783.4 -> 0.14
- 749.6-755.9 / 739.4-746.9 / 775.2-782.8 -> 0.17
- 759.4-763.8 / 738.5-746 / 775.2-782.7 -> 0.05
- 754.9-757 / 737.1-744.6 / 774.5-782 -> 0.12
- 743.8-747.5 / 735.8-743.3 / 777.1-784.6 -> -0.09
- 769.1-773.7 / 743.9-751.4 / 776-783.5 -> 0.02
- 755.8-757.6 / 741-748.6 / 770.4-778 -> 0.15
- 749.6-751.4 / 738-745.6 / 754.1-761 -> 0.12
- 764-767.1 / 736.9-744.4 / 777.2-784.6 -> 0.05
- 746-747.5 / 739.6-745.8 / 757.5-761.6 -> 0.20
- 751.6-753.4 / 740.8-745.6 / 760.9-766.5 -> 0.19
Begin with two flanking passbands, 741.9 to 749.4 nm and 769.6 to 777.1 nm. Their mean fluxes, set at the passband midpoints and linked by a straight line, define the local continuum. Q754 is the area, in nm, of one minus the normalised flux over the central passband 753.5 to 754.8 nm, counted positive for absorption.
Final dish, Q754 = 0.21 nm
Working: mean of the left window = 9.17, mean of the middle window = 7.32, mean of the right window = 7.73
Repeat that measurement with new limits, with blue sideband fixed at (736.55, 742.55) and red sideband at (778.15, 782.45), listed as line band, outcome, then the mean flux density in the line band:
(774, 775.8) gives 0.11 nm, 7.43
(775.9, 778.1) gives 0.01 nm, 7.88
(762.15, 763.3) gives -0.08 nm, 8.4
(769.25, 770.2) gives 0.00 nm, 7.85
